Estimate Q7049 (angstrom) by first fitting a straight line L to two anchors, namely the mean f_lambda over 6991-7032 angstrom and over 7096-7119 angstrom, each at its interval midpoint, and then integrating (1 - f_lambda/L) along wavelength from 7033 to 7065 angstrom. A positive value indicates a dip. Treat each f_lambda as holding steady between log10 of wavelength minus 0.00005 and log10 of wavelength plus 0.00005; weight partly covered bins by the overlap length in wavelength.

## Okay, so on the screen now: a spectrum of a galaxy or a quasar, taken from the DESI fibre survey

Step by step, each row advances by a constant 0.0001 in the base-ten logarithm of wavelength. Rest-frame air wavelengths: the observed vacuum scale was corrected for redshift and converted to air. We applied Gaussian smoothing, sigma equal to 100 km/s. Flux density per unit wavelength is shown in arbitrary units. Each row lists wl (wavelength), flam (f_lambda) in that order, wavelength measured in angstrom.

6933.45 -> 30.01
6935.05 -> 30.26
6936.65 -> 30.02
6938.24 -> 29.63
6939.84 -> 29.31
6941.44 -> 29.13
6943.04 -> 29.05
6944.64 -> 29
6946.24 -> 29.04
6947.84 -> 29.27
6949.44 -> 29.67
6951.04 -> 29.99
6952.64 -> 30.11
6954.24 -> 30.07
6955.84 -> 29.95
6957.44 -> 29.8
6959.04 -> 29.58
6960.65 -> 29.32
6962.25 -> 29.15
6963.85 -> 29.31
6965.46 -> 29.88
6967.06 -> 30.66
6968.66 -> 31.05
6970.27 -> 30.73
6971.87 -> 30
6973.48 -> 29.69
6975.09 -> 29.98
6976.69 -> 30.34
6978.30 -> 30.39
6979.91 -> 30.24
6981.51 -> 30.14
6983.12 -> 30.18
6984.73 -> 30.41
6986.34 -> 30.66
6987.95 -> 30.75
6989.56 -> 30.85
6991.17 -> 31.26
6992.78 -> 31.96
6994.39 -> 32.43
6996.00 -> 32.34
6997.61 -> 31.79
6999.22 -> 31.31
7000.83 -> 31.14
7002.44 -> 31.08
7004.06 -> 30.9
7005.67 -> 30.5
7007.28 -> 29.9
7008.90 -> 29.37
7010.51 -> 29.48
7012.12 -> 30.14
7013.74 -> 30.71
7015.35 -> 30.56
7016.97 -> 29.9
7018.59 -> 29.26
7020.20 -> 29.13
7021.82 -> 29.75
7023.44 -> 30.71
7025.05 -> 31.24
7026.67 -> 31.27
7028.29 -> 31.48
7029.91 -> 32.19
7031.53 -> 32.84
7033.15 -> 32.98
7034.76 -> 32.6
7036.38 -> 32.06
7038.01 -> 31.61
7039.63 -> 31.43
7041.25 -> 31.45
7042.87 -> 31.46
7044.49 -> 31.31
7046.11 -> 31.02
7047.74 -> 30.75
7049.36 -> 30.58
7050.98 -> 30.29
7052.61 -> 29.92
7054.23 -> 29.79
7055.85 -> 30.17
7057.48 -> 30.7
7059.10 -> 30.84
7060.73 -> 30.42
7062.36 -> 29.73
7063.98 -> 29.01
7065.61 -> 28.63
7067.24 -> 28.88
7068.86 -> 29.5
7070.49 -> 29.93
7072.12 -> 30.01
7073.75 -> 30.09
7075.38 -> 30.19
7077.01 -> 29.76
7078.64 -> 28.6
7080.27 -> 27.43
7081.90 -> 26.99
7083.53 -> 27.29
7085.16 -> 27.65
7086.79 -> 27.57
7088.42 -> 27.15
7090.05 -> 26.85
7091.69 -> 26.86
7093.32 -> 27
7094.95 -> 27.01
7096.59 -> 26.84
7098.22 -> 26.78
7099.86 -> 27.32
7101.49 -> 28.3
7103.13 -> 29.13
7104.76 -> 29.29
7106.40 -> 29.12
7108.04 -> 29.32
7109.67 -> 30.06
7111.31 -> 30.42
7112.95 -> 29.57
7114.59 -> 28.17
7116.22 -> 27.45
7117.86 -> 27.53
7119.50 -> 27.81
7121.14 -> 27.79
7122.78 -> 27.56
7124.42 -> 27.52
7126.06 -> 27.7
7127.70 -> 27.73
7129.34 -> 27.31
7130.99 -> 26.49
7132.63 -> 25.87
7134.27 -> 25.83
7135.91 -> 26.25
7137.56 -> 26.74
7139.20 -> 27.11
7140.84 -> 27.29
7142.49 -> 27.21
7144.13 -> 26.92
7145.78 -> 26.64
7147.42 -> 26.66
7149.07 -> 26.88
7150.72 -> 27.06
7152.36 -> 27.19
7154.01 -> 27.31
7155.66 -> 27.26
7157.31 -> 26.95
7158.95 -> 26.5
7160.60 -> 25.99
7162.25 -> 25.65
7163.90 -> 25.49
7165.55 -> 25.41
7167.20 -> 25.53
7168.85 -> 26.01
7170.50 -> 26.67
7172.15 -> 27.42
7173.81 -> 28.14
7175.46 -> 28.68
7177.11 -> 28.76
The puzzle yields -1.0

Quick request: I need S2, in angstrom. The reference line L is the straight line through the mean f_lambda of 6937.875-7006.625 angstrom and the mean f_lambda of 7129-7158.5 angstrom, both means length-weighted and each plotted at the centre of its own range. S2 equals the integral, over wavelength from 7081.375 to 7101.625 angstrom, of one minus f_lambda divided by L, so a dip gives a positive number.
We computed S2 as 0.5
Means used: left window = 30.3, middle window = 27.2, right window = 26.8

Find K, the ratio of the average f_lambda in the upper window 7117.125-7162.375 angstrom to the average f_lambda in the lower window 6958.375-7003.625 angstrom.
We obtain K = 0.88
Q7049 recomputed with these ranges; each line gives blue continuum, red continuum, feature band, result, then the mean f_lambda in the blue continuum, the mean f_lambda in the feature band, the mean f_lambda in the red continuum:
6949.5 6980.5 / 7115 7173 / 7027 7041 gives -1.61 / 30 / 32.1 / 26.8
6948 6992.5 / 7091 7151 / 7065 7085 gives -0.37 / 30.2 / 28.9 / 27.6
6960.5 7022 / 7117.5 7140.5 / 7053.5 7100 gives -0.37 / 30.4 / 28.6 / 27.1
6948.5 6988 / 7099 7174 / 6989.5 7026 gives -1.56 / 30.1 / 30.7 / 27.3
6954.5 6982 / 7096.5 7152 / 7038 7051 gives -1.02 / 30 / 31.1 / 27.6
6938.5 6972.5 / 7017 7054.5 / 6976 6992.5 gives -0.20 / 29.7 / 30.6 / 31.1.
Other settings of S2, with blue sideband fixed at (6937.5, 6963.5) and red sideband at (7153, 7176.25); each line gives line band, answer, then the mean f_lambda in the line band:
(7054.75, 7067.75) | -0.8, 29.8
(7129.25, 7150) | 0.2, 26.7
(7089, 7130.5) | -1.0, 28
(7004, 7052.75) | -4.2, 30.9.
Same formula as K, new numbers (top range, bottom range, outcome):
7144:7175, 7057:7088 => 0.92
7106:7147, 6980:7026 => 0.90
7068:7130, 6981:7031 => 0.92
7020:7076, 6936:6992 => 1.02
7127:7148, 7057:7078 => 0.90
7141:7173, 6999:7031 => 0.87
